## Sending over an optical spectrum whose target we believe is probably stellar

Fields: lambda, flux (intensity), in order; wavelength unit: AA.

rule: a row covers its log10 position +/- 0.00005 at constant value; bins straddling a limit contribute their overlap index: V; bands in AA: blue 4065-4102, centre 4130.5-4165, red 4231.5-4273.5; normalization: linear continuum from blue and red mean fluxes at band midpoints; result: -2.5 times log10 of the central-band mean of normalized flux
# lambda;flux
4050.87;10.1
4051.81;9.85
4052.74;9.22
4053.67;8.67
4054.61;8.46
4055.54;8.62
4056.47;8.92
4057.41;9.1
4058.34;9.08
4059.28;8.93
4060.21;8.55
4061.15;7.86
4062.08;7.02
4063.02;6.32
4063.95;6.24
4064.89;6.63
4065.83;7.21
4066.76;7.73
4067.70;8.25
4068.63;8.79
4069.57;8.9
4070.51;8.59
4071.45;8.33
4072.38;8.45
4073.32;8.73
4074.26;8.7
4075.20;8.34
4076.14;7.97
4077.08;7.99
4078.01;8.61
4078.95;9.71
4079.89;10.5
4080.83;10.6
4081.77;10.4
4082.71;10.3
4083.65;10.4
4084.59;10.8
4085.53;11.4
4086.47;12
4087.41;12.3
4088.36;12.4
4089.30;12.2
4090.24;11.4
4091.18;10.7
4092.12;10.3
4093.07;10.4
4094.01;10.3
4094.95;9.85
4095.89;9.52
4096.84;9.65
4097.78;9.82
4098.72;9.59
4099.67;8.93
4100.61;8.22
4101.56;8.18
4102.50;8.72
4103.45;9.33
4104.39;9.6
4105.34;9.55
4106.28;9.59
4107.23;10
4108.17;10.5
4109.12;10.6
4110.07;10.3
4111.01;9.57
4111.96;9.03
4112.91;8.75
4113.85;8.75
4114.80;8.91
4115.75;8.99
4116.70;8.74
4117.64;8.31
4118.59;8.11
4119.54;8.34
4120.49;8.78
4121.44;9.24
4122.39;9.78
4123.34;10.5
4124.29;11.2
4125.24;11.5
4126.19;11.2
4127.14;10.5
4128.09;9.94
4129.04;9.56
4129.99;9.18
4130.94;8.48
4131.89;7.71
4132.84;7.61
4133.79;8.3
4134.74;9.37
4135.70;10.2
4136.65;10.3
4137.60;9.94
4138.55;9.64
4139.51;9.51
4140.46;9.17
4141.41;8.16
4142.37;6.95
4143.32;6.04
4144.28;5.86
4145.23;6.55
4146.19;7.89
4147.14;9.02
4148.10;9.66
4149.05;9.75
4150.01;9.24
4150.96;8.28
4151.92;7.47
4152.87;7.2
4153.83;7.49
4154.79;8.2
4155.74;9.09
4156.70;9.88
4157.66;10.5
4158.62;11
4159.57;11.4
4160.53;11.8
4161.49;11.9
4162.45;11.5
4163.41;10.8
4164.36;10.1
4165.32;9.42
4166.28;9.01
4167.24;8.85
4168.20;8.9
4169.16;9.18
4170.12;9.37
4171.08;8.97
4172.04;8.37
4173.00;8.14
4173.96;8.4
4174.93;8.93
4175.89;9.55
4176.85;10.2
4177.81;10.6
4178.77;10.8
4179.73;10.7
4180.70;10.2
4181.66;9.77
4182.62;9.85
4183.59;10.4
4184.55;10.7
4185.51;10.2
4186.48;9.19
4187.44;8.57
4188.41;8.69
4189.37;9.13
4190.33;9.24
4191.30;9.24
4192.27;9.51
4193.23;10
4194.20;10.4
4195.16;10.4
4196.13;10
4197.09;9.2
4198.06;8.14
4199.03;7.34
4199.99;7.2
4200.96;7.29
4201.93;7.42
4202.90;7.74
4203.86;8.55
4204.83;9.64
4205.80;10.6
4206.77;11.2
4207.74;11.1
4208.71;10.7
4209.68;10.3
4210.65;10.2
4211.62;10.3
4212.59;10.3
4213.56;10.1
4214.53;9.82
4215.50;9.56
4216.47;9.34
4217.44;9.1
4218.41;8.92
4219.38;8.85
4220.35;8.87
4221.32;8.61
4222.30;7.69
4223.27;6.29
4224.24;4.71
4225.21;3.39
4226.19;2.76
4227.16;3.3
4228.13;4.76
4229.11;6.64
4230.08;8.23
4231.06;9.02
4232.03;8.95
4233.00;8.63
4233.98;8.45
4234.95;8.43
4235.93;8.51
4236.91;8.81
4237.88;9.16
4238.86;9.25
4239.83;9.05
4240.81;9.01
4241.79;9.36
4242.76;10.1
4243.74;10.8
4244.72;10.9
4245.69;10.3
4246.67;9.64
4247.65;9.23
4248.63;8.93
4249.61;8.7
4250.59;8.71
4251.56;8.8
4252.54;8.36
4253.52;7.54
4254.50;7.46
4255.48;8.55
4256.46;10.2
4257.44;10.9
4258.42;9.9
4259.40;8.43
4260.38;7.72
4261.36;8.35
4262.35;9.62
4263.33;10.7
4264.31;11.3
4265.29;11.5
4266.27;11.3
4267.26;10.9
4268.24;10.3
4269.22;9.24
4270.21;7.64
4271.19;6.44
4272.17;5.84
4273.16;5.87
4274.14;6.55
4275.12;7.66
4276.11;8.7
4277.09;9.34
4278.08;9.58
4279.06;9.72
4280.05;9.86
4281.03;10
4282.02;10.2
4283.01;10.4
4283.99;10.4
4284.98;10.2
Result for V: 0.04 mag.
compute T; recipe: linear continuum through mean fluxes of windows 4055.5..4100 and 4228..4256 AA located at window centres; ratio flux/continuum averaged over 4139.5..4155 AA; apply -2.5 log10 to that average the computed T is 0.145 mag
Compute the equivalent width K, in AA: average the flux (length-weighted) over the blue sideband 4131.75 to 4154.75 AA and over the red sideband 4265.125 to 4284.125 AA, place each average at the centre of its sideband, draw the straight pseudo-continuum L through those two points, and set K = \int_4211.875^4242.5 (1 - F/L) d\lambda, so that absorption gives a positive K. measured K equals 2.6 AA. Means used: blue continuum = 8.39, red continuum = 9.01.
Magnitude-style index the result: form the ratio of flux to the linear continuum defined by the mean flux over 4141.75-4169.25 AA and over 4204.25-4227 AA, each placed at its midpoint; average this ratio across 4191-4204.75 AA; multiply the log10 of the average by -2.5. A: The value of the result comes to 0.01 mag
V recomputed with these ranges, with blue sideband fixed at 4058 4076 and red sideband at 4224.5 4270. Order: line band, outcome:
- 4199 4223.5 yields -0.069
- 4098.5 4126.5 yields -0.148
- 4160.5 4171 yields -0.182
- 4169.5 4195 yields -0.132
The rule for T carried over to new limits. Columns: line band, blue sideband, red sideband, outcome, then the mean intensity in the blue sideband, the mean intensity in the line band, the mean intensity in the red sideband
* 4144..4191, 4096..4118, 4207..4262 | -0.049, 9.3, 9.4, 8.66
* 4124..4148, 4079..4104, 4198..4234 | 0.075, 10.3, 8.94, 8.26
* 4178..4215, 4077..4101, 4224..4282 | -0.043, 10.4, 9.59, 8.61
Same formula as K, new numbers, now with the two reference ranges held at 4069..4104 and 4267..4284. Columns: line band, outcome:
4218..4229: 3.5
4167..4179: 0.1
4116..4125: 0.3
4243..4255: -0.3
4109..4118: 0.5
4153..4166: -1.0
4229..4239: 0.4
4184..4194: -0.3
